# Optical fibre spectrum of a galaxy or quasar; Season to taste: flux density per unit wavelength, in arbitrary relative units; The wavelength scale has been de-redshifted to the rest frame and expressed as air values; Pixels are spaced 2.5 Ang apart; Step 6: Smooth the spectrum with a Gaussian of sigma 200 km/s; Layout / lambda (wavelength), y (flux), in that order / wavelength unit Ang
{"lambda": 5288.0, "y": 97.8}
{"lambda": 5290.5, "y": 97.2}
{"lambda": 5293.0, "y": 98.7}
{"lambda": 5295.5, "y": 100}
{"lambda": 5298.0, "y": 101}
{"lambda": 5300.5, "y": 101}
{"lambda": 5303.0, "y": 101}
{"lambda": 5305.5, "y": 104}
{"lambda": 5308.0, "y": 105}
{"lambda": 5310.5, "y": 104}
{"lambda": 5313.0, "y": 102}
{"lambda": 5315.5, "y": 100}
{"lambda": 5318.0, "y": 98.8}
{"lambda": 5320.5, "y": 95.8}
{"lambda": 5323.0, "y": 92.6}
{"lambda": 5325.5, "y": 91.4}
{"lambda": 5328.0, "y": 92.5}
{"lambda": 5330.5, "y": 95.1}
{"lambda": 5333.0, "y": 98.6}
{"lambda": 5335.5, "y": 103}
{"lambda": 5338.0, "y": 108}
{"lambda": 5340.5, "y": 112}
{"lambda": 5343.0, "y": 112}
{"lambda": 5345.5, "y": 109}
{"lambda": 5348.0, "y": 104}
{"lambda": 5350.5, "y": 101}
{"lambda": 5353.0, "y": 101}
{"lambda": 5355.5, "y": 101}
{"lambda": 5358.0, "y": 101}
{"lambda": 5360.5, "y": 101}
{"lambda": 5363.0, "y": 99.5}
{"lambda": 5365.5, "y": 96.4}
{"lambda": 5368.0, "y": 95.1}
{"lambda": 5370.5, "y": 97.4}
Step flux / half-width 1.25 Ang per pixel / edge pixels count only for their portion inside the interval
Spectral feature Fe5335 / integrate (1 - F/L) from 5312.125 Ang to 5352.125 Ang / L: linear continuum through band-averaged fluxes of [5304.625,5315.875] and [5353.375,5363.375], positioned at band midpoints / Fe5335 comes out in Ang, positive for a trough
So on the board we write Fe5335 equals 0.43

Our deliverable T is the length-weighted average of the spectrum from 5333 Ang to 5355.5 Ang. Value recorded 106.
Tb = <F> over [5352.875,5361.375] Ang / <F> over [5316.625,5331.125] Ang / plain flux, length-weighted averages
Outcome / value 1.07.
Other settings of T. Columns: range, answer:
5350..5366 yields 100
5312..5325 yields 97.4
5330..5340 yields 102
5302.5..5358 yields 101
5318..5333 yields 94.3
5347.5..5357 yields 102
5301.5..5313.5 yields 103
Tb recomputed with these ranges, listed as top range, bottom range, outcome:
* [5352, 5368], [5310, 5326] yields 1.02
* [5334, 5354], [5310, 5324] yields 1.08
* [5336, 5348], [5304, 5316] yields 1.06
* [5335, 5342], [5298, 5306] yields 1.07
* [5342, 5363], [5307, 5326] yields 1.05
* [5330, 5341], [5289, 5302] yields 1.04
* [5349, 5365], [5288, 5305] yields 1.01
